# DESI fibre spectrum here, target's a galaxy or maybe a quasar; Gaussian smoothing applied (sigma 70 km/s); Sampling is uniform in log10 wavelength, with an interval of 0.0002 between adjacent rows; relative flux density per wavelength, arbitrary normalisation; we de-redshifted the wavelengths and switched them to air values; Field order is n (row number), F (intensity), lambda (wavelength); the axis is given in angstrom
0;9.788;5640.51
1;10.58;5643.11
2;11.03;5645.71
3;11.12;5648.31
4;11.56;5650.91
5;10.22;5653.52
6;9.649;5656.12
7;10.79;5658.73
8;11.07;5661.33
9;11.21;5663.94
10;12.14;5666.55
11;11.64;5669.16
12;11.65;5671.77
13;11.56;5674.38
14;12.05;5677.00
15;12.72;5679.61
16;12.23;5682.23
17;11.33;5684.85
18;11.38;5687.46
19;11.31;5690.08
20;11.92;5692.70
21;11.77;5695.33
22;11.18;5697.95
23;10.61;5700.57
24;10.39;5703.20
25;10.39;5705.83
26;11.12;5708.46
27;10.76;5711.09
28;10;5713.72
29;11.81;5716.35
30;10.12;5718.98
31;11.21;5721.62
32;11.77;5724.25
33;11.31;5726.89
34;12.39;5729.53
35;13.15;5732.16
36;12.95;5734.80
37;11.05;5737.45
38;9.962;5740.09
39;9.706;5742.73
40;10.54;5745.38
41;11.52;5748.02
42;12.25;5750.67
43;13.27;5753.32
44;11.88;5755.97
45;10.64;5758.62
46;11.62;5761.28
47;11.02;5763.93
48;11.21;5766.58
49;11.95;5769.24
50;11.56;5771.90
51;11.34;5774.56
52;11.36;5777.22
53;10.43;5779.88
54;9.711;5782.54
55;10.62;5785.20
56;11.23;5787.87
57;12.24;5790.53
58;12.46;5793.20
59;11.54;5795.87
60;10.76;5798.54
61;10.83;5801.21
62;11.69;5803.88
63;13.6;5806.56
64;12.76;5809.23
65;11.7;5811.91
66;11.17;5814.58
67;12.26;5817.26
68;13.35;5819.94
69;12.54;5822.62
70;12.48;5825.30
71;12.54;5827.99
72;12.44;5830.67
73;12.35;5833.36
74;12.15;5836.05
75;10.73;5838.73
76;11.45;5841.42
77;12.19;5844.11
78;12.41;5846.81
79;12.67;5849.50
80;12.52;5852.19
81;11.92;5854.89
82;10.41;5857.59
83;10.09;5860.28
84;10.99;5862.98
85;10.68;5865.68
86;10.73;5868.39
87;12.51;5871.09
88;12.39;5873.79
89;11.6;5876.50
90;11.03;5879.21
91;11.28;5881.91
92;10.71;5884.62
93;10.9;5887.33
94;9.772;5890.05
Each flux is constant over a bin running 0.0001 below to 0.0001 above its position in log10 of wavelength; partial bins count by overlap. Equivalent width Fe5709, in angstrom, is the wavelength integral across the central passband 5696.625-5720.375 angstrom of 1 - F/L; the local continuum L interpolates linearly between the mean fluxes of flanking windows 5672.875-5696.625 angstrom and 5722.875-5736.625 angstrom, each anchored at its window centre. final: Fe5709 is 2.6 angstrom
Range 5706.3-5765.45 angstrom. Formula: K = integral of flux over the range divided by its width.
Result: 11.4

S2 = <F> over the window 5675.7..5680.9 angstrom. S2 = 12.4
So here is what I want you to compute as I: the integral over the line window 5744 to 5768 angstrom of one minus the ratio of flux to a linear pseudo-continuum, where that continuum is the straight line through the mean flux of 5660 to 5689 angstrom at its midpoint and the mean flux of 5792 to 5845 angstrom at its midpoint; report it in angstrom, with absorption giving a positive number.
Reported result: 0.7 angstrom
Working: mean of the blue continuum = 11.7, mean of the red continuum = 12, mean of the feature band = 11.5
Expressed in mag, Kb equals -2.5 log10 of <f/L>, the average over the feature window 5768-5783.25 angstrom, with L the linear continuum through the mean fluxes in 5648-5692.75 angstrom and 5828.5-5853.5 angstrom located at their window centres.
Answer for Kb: 0.07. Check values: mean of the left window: 11.4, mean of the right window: 12.1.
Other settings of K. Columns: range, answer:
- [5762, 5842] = 11.7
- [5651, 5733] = 11.3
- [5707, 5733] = 11.3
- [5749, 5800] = 11.4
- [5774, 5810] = 11.5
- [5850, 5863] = 11.3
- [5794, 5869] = 11.8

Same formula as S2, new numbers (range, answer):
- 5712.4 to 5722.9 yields 10.8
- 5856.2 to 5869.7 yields 10.6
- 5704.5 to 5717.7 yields 10.8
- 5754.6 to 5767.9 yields 11.3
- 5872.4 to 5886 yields 11.4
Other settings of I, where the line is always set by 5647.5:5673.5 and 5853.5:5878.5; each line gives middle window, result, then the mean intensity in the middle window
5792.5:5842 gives -3.7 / 12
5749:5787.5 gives -0.5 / 11.3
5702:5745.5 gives 0.2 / 11.1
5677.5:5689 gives -0.8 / 11.9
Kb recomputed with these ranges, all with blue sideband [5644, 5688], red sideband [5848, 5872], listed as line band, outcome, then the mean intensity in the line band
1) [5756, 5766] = 0.02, 11.2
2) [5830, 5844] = -0.04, 11.8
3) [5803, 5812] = -0.11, 12.6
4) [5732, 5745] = 0.02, 11.1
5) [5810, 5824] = -0.08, 12.2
